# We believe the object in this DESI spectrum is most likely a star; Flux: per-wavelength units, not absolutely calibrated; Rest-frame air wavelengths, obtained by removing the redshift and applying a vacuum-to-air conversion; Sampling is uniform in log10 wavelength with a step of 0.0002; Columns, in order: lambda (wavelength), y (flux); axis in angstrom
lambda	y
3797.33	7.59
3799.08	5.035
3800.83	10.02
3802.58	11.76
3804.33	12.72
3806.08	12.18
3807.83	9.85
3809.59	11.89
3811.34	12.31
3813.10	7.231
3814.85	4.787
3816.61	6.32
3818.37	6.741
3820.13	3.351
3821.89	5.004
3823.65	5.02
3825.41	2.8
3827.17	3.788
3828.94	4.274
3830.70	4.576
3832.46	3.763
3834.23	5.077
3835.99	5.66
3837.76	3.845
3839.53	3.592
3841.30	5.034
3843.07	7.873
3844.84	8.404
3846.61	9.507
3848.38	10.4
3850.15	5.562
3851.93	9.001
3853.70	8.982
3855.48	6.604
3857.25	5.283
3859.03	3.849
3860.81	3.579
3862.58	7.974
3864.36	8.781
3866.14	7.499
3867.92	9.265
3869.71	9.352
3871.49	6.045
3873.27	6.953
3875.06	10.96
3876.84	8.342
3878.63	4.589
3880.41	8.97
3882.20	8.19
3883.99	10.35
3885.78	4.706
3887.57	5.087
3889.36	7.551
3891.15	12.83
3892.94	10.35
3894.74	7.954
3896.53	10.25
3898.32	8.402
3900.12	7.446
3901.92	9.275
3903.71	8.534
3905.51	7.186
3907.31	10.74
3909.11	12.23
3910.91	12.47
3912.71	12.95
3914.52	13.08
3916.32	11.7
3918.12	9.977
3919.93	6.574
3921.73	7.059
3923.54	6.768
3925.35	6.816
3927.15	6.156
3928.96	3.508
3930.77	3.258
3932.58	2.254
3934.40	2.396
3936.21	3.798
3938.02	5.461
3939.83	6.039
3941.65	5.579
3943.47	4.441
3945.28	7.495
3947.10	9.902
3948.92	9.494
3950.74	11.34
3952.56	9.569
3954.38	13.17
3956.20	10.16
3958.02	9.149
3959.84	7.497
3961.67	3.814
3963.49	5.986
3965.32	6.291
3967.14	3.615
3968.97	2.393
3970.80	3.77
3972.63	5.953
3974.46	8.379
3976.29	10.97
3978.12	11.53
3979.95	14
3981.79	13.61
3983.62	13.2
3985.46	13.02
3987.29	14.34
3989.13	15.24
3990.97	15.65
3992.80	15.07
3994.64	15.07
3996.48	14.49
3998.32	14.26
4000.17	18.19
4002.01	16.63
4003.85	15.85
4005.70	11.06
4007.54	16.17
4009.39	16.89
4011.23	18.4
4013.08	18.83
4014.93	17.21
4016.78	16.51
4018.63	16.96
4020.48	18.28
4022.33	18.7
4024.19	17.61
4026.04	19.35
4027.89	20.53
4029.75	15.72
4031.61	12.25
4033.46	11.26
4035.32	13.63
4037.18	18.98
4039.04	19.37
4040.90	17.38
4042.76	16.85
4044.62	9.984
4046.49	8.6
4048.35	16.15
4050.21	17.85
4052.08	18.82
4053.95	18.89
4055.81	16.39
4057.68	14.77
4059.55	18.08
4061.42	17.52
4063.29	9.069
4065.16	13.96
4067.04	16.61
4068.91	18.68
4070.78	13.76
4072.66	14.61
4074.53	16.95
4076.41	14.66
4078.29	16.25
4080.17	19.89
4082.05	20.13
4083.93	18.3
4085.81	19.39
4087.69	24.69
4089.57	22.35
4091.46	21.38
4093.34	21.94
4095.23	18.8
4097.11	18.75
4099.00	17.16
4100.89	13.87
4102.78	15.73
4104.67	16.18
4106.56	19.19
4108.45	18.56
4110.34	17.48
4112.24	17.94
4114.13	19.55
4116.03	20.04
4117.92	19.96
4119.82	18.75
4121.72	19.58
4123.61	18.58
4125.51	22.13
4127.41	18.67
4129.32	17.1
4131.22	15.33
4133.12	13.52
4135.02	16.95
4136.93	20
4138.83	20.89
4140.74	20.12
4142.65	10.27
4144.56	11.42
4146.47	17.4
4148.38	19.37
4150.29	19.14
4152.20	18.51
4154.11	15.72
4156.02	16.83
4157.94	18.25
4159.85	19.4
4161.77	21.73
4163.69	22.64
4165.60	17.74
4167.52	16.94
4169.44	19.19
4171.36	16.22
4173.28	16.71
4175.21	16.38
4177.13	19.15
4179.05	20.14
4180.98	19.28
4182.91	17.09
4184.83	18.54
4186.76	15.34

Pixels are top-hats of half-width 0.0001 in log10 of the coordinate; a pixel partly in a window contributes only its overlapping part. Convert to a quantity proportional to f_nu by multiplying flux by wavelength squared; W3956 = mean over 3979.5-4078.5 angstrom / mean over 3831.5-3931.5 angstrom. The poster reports 2.18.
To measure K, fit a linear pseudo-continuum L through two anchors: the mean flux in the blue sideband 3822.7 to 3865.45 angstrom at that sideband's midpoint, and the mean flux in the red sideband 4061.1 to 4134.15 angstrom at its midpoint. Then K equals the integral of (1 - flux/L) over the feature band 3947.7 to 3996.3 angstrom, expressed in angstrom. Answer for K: 7.7 angstrom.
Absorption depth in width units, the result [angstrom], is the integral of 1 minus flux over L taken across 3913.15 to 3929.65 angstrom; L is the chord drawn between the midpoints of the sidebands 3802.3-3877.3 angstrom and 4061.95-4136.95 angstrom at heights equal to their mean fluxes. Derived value 3.6 angstrom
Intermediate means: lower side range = 7.07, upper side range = 17.9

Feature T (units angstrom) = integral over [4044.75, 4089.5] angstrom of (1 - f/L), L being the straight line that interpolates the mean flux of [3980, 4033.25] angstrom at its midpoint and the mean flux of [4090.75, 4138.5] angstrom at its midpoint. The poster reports 1.56 angstrom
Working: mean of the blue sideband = 15.9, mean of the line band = 16.7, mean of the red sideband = 18.3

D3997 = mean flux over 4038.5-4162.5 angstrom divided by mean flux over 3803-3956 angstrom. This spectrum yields 2.32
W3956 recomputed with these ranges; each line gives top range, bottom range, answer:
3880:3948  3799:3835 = 1.16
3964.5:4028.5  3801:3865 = 2.21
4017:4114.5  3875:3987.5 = 2.22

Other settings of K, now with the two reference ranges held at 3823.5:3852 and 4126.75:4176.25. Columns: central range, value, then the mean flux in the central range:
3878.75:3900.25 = -2.1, 8.41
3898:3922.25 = -4.2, 9.91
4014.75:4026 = -4.6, 17.7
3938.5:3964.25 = 4.9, 8.09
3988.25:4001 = -4.1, 15.4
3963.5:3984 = 5.0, 8.29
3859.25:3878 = -2.2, 7.69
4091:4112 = -3.2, 18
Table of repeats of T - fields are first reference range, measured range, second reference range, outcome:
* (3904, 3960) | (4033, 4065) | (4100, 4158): -4.2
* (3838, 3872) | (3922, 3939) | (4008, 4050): 10.0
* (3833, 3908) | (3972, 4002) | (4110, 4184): -3.5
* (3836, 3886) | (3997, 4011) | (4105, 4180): -3.2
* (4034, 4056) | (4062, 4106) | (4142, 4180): -2.6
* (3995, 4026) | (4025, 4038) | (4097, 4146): 0.7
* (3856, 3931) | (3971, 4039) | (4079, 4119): -4.2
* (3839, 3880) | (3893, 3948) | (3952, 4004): 8.5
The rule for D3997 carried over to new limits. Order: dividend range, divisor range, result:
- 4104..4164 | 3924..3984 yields 2.50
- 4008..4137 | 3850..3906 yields 2.21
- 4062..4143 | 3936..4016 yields 1.62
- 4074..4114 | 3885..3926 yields 2.03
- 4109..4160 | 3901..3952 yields 2.31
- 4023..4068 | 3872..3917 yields 1.72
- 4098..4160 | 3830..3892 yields 2.49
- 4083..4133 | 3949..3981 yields 2.31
